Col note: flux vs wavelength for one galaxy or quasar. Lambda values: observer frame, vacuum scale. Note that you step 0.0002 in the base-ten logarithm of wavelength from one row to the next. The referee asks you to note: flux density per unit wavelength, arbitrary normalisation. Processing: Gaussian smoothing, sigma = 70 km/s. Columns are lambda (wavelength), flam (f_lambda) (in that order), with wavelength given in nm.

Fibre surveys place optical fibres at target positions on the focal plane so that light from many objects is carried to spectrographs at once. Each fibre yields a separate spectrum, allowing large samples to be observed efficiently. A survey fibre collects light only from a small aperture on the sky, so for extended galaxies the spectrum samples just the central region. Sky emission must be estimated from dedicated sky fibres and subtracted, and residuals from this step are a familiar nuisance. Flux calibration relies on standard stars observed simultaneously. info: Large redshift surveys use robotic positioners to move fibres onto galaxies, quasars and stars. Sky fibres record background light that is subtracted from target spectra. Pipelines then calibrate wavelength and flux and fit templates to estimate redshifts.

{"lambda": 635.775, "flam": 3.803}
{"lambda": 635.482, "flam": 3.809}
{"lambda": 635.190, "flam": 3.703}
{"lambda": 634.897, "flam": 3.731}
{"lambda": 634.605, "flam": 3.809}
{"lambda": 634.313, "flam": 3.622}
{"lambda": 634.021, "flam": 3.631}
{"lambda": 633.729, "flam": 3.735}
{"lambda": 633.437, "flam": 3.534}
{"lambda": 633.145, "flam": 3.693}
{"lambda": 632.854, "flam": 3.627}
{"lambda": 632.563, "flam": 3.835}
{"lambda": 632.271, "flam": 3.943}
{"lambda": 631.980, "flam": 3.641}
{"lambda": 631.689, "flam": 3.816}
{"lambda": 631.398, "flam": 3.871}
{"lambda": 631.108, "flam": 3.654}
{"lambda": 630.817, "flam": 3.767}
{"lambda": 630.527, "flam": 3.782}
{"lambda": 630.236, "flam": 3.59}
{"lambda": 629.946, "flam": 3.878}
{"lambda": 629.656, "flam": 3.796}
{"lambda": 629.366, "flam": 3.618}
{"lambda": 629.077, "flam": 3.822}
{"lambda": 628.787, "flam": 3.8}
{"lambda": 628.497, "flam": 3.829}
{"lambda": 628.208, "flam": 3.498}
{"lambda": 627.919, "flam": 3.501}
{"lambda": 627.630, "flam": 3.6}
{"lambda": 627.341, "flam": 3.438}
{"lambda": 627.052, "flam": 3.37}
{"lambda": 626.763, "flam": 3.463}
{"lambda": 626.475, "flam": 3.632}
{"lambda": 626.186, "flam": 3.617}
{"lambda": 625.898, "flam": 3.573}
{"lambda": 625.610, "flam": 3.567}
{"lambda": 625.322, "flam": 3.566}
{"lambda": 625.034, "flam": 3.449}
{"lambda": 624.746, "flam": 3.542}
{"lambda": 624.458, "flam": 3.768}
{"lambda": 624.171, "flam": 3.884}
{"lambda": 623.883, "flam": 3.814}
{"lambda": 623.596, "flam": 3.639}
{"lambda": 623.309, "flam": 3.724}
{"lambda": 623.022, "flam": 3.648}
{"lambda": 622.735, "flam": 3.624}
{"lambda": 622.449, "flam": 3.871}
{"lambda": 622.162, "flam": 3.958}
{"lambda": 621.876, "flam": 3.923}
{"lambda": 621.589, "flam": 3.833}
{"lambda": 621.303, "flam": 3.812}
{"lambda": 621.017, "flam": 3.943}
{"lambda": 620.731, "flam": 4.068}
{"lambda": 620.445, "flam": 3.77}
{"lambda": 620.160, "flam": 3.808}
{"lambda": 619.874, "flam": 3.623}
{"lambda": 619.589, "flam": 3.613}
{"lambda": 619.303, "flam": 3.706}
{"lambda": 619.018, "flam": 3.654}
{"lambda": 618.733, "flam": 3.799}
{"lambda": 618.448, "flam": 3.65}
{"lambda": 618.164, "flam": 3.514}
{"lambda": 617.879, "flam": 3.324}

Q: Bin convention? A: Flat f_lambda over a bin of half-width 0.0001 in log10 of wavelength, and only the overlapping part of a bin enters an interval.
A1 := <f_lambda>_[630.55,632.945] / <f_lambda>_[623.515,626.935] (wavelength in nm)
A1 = 1.0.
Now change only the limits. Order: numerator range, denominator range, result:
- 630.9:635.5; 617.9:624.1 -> 0.99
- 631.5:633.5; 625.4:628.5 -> 1.06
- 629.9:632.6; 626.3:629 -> 1.05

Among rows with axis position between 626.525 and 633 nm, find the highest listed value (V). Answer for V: 3.943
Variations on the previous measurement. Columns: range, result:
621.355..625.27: 3.958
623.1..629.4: 3.884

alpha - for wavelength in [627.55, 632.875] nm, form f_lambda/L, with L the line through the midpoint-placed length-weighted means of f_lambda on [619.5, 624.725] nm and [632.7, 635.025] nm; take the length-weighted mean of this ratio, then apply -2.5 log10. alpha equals -0.01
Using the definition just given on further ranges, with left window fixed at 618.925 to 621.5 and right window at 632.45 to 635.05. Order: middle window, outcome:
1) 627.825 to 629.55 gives 0.01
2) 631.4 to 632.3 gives -0.03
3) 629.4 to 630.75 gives -0.01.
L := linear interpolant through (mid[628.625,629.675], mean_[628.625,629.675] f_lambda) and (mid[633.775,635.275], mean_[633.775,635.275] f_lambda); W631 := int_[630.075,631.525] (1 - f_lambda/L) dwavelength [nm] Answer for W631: 0.00 nm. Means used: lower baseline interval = 3.75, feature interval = 3.73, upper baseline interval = 3.7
